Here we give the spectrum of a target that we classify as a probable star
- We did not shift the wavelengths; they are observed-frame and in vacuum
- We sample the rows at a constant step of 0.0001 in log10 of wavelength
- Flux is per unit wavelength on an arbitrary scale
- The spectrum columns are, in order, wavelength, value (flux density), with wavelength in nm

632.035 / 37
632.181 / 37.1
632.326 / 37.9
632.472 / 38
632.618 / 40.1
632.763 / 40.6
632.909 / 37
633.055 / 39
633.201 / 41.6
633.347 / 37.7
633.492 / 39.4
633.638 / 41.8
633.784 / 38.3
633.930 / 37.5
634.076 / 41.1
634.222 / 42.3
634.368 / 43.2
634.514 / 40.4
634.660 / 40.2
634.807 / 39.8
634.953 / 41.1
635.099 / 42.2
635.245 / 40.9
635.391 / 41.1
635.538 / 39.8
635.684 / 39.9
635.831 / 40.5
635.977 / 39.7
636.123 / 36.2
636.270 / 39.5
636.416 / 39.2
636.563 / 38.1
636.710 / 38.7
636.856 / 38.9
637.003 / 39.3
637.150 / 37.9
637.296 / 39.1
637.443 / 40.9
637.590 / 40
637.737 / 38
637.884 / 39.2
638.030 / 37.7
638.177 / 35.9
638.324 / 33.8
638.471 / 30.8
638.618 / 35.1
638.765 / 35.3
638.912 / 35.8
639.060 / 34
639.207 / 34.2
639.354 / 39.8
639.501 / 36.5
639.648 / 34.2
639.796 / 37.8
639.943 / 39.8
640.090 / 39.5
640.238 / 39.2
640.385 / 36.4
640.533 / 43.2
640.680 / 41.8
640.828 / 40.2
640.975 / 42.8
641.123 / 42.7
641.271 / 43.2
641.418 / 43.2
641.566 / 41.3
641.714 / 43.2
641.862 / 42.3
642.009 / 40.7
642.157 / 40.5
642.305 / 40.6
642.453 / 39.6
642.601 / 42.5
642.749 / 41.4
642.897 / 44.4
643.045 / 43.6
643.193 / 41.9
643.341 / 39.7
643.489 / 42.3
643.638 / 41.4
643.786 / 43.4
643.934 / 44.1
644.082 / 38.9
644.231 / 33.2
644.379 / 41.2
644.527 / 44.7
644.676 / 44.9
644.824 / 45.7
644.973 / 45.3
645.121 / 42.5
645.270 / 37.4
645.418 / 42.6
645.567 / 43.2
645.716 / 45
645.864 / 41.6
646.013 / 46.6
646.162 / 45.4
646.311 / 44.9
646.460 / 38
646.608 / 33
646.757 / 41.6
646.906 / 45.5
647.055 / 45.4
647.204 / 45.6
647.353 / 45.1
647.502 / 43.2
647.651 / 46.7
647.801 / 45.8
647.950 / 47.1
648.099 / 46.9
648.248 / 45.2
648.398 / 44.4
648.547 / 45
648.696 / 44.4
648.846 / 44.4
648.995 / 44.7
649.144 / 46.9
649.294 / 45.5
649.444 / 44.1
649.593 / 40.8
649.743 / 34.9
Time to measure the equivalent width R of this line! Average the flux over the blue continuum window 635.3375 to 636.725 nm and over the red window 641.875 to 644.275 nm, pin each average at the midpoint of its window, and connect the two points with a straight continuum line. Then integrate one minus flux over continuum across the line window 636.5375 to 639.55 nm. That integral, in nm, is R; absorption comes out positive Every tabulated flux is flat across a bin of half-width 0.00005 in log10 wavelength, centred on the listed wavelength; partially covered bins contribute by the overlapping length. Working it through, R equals 0.21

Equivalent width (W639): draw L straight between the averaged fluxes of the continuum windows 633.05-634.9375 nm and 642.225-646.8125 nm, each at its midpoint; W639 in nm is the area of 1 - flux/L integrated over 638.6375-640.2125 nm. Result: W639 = 0.169 nm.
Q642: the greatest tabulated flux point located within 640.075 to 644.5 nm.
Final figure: 44.4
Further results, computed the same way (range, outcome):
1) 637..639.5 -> 40.9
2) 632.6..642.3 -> 43.2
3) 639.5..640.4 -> 39.8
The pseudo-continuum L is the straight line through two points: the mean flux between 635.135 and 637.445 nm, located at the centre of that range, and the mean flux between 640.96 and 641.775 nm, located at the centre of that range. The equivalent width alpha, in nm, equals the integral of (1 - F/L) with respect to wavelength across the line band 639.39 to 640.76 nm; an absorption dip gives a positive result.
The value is 0.101 nm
